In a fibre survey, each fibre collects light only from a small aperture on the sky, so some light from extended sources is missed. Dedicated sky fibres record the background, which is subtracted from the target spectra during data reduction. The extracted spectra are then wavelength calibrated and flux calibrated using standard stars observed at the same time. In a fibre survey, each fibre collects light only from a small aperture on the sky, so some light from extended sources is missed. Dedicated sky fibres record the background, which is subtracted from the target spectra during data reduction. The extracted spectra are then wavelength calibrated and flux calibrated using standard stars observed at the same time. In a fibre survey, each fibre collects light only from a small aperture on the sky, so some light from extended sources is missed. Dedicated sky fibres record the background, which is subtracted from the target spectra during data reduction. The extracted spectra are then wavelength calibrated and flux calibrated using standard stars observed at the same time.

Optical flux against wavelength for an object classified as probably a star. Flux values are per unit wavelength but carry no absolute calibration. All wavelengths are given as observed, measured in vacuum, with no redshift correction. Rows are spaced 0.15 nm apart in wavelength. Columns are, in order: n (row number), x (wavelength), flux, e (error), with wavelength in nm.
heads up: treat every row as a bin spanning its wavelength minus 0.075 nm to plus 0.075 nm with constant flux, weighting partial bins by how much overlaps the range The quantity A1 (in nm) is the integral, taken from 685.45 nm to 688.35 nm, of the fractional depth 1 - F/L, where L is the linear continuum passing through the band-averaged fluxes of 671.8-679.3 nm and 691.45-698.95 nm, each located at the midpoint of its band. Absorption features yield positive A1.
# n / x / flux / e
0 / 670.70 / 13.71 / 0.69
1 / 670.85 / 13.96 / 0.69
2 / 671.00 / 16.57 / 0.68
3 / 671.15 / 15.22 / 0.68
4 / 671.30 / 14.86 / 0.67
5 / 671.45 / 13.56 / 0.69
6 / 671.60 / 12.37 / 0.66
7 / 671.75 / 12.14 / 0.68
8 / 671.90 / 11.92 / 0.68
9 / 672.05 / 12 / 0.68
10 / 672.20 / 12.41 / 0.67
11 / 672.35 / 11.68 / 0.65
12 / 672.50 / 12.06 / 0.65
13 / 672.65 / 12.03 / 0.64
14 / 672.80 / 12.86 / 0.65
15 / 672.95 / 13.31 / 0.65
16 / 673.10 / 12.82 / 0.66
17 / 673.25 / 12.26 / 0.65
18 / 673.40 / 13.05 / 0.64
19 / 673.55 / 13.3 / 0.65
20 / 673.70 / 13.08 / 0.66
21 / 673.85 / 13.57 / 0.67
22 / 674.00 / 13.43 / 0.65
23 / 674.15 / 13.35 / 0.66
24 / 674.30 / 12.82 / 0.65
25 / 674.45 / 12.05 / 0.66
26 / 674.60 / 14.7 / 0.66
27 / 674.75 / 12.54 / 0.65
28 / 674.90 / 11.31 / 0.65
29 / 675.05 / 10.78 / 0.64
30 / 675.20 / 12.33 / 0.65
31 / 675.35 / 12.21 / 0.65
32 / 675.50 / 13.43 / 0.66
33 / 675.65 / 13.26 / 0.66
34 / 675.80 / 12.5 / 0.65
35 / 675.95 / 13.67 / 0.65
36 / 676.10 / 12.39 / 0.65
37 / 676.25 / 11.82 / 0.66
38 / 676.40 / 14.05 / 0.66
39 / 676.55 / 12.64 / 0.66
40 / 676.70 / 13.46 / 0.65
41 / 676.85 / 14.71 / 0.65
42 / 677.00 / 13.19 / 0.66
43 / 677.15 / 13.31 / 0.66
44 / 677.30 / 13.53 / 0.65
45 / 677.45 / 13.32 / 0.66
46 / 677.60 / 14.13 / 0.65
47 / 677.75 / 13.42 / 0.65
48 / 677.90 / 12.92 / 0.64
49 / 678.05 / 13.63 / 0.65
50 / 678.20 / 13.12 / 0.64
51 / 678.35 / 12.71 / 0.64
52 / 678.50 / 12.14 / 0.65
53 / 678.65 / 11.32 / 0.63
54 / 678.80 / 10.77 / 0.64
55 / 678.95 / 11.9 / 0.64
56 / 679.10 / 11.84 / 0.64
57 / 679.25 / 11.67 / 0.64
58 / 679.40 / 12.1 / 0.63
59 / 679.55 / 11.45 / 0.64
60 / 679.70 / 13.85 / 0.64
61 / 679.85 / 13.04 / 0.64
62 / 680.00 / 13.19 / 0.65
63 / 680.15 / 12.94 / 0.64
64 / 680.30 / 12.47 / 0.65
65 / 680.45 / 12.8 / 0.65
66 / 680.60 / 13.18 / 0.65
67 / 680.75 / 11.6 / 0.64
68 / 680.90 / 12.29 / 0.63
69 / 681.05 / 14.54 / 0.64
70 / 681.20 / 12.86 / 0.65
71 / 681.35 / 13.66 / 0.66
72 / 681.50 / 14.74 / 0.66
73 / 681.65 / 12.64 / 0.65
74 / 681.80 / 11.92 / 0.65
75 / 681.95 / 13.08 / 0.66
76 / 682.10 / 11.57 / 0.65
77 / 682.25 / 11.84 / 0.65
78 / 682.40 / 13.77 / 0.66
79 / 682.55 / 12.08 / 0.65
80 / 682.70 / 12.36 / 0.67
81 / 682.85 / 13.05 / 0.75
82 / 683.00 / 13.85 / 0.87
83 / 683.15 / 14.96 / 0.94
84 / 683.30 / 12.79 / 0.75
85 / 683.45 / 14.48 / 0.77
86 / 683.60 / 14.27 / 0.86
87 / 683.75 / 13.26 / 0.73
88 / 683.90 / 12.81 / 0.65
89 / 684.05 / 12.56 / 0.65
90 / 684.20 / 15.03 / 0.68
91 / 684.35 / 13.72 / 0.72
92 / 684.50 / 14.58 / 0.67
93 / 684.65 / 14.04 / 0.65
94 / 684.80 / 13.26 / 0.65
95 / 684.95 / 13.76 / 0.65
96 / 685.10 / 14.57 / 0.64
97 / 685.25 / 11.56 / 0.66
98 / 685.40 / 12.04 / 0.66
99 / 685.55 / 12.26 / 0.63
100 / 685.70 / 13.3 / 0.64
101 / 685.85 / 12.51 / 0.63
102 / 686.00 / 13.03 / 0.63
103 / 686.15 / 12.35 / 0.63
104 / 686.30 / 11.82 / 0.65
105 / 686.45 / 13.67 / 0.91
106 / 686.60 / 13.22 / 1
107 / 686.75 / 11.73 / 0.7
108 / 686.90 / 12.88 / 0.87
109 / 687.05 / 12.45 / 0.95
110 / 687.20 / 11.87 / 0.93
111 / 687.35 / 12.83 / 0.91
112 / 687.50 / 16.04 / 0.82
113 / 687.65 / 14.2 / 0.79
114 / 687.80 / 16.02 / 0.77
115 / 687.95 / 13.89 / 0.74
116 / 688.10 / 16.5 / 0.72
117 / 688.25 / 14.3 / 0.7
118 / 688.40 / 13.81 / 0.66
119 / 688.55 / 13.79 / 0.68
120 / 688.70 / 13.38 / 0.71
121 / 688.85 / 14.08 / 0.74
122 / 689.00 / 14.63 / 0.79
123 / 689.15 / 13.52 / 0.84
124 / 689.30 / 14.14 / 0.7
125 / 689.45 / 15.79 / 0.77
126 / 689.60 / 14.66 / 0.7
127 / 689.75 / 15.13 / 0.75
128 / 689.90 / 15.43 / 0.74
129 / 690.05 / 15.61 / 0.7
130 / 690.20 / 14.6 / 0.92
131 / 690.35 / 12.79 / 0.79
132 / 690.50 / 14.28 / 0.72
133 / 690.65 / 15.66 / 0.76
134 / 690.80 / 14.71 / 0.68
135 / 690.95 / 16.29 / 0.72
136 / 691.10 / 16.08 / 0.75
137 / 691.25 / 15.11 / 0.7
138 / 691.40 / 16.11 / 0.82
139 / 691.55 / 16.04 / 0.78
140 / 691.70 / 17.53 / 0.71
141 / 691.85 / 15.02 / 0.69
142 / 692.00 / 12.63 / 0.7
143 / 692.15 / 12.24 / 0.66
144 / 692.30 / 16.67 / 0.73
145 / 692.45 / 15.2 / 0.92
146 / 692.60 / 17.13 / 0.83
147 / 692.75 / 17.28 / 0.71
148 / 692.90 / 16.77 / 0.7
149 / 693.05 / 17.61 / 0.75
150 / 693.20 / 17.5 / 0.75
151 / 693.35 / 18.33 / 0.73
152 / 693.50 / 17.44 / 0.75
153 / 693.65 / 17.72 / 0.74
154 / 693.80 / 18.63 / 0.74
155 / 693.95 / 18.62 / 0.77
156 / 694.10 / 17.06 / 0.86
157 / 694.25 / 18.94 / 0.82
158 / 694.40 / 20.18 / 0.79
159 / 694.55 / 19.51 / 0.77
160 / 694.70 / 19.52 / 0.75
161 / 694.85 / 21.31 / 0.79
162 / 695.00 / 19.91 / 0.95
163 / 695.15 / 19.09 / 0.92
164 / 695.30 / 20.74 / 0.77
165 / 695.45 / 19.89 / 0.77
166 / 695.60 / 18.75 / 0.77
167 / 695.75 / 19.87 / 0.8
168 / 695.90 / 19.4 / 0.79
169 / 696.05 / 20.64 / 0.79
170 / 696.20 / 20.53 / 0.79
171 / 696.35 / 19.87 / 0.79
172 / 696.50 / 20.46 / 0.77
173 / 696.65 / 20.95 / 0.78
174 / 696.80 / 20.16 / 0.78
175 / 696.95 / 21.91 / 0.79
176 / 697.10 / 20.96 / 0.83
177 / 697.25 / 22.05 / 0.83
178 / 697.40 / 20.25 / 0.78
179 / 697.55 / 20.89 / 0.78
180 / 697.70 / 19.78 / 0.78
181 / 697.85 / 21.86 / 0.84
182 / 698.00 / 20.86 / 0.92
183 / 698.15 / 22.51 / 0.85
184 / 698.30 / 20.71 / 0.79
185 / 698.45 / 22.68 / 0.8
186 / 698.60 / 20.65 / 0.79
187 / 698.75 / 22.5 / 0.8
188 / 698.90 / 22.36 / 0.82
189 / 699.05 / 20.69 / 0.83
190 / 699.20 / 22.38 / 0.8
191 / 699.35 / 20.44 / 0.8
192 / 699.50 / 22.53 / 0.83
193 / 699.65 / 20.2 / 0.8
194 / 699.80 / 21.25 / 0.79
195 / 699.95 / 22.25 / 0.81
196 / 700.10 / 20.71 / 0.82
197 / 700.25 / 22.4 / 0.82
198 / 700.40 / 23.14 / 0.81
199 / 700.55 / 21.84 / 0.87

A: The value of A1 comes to 0.54 nm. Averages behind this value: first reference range 12.7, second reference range 19.2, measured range 13.4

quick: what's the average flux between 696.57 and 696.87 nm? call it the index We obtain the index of 20.6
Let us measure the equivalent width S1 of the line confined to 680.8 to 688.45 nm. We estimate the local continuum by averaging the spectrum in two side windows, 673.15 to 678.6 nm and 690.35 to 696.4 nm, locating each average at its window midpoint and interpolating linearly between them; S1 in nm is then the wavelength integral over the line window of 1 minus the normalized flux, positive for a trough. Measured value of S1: 0.97 nm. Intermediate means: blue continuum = 13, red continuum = 17.6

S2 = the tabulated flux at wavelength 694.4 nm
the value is 20.18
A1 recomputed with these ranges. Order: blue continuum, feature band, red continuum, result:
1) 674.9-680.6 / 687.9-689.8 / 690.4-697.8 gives 0.235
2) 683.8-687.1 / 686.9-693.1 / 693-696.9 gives 0.450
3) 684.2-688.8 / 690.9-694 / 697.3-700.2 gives 0.154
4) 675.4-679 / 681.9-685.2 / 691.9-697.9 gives 0.368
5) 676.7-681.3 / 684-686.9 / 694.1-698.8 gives 0.468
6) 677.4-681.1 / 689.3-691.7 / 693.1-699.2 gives 0.325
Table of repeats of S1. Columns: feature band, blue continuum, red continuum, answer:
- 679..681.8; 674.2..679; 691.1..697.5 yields 0.25 nm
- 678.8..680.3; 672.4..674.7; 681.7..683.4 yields 0.06 nm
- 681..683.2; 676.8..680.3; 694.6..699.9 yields 0.18 nm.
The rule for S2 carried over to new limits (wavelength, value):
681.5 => 14.74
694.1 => 17.06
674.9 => 11.31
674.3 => 12.82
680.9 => 12.29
